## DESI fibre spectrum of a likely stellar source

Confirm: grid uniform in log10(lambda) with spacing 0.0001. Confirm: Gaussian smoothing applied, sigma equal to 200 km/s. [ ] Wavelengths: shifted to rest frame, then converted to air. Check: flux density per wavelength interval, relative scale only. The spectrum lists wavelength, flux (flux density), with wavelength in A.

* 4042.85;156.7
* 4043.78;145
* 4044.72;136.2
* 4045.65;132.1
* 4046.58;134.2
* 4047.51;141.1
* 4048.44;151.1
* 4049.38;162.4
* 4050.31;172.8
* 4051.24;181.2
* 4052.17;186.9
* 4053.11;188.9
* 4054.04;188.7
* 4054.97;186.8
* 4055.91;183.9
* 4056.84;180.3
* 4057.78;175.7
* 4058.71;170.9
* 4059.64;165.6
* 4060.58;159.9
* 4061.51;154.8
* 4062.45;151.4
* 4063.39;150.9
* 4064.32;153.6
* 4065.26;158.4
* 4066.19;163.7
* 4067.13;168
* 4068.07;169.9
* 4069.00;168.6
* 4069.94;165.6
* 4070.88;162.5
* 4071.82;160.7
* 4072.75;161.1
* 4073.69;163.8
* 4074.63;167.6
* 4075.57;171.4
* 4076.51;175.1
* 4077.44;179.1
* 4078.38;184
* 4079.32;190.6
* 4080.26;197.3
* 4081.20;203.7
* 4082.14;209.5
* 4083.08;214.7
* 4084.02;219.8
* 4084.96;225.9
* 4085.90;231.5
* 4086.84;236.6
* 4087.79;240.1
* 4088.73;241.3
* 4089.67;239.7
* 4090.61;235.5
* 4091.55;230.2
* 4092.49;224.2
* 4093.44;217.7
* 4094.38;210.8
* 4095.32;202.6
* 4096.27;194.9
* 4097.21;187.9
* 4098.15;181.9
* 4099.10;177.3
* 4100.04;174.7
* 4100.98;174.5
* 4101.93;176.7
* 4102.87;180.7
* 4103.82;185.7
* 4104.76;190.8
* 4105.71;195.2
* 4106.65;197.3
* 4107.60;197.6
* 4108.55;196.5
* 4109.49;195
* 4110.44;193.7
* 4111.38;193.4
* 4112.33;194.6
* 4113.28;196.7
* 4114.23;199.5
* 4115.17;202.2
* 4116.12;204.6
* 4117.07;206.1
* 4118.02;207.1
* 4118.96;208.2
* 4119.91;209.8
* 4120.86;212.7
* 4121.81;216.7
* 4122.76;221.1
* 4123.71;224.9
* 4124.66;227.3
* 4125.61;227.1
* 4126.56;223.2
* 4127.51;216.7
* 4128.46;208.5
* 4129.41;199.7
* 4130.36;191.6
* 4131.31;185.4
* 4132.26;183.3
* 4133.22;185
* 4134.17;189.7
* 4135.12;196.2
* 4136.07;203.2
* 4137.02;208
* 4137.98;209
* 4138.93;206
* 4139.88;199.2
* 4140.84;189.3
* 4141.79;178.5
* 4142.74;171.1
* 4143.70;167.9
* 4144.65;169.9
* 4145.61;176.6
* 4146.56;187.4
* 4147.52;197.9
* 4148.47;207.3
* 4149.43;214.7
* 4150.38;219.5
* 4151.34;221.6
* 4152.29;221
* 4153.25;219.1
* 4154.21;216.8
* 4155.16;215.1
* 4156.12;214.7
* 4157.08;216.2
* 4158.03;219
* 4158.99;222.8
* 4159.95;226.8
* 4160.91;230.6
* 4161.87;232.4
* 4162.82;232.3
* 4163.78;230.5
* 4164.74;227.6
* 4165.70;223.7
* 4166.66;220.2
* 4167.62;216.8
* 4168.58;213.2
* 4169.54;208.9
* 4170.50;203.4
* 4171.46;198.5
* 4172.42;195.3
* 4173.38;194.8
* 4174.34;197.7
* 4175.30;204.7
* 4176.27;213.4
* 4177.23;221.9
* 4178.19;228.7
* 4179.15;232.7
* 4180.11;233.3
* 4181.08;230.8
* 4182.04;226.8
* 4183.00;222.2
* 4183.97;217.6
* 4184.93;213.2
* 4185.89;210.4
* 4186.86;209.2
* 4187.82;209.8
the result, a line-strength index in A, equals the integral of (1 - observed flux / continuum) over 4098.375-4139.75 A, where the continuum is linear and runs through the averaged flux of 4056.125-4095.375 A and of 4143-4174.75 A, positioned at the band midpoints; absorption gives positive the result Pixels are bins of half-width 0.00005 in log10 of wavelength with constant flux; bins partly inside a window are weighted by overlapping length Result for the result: 0.2 A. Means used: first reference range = 189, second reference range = 211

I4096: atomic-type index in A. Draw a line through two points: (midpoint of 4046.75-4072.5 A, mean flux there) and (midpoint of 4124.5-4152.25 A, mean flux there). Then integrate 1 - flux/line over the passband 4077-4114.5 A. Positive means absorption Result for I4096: -4.5 A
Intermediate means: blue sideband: 167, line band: 203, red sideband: 199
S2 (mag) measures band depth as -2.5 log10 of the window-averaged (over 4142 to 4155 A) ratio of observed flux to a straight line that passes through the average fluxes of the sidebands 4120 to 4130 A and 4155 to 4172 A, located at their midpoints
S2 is 0.10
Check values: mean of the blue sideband 217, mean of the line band 199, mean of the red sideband 220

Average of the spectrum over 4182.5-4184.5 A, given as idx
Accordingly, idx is 220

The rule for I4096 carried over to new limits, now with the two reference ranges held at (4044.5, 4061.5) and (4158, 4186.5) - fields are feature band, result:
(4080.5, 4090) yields -2.3 A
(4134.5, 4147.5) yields 0.9 A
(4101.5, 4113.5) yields -0.1 A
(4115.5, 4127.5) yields -1.2 A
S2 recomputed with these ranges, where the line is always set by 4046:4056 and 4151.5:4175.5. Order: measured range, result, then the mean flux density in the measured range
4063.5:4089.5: -0.05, 188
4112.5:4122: -0.05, 206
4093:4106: 0.00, 189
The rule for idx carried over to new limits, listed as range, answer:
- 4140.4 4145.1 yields 175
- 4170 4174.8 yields 198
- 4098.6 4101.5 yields 175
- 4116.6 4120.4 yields 208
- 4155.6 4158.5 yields 217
